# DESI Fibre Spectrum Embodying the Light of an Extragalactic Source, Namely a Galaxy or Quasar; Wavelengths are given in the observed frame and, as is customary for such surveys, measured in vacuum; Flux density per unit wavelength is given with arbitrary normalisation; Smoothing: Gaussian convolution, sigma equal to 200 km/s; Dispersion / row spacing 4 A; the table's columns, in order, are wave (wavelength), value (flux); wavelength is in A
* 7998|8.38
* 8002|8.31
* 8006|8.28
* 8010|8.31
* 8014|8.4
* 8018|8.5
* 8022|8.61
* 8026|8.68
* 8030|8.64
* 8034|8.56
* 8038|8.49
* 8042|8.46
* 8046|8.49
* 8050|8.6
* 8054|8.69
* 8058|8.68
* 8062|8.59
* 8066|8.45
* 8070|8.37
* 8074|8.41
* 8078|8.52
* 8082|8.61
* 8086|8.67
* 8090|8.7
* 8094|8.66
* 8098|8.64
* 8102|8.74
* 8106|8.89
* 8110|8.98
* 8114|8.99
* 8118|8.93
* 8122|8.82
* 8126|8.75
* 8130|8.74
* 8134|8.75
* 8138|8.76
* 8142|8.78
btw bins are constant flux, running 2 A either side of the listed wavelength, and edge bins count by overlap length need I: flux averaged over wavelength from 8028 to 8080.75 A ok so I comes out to 8.54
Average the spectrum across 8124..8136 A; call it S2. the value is 8.75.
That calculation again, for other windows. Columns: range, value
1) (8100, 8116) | 8.9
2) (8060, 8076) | 8.46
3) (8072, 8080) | 8.46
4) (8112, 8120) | 8.96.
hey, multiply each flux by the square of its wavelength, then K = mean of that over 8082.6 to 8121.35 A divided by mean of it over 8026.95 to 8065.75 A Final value 1.0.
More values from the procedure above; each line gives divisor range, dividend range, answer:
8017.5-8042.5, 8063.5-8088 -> 1.00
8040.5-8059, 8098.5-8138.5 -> 1.05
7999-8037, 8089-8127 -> 1.06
